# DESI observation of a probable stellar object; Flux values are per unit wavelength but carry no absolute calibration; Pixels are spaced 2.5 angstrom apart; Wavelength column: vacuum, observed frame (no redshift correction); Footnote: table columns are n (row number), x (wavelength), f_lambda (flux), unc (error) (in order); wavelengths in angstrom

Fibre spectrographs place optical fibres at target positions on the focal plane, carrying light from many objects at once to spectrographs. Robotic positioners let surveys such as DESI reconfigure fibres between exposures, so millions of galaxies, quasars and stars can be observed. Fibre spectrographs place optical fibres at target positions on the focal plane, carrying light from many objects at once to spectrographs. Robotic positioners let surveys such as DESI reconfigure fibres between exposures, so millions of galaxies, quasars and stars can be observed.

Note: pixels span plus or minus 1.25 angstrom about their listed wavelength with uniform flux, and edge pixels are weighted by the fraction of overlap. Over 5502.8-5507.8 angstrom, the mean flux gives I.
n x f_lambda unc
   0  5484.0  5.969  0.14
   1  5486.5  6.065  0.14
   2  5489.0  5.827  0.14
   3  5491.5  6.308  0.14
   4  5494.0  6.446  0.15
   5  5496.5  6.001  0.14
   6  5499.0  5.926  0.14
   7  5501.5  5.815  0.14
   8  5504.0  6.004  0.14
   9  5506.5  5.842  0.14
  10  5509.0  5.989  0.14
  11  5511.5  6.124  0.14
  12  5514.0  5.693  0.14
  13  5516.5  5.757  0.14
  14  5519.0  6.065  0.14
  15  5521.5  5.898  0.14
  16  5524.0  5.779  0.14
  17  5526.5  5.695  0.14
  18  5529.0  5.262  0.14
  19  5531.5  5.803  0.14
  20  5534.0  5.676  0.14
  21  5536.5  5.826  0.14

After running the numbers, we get 5.92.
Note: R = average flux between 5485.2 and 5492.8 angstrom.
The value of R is 6.07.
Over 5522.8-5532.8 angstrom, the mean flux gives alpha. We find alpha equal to 5.63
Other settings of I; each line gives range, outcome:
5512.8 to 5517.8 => 5.73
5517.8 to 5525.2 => 5.91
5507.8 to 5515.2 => 5.94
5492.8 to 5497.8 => 6.22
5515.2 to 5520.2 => 5.91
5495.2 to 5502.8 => 5.92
